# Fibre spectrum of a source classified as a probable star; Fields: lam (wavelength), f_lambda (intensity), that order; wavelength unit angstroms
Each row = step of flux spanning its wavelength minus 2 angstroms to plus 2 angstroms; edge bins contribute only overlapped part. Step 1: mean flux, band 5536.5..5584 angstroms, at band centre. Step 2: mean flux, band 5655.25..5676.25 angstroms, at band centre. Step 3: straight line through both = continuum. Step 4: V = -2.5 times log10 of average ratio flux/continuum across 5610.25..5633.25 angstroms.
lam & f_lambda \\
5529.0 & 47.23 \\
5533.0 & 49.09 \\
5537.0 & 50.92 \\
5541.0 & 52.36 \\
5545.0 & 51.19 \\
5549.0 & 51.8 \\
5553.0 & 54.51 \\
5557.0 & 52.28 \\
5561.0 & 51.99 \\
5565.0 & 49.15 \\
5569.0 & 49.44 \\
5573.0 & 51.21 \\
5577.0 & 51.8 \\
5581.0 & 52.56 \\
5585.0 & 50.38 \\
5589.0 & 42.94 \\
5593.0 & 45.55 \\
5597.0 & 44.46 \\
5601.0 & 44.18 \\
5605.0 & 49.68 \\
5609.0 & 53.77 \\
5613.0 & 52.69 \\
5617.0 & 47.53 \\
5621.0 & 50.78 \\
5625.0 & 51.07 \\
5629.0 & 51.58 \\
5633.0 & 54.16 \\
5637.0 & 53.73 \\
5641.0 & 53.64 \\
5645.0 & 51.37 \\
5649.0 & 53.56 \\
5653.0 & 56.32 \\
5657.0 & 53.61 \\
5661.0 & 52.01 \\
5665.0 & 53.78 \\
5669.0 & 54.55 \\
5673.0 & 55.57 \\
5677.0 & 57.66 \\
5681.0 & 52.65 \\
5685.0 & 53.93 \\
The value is 0.040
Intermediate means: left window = 51.6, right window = 54.1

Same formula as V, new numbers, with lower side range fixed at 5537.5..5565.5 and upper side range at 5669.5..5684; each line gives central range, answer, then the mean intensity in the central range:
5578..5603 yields 0.13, 46.9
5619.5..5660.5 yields 0.03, 53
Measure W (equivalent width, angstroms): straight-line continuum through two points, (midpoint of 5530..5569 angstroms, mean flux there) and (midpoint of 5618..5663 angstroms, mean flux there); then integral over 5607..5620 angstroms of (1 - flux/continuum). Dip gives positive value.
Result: 0.3 angstroms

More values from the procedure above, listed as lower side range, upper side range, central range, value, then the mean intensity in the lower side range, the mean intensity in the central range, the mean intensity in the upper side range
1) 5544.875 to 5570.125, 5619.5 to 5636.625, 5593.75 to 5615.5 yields 1.34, 51.6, 48.7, 52.1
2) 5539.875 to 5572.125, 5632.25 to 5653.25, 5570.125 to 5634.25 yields 3.70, 51.6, 49.6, 53.6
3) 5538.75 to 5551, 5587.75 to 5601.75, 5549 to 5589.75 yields -2.37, 51.8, 50.9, 44.4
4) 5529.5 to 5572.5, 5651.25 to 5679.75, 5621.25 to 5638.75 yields 0.38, 51.1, 52.4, 54.7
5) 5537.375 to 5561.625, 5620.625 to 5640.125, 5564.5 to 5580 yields 0.50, 52.3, 50.7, 52.5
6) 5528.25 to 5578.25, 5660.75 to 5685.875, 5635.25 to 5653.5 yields 0.05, 51.1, 53.5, 54.5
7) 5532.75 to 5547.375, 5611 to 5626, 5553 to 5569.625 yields -0.11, 51.1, 51.3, 50.5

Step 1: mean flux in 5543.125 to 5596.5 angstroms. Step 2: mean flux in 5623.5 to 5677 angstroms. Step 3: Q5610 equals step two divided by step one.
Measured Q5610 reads 1.07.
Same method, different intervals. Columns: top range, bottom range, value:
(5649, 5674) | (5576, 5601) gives 1.14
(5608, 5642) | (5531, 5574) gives 1.01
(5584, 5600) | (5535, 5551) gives 0.88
